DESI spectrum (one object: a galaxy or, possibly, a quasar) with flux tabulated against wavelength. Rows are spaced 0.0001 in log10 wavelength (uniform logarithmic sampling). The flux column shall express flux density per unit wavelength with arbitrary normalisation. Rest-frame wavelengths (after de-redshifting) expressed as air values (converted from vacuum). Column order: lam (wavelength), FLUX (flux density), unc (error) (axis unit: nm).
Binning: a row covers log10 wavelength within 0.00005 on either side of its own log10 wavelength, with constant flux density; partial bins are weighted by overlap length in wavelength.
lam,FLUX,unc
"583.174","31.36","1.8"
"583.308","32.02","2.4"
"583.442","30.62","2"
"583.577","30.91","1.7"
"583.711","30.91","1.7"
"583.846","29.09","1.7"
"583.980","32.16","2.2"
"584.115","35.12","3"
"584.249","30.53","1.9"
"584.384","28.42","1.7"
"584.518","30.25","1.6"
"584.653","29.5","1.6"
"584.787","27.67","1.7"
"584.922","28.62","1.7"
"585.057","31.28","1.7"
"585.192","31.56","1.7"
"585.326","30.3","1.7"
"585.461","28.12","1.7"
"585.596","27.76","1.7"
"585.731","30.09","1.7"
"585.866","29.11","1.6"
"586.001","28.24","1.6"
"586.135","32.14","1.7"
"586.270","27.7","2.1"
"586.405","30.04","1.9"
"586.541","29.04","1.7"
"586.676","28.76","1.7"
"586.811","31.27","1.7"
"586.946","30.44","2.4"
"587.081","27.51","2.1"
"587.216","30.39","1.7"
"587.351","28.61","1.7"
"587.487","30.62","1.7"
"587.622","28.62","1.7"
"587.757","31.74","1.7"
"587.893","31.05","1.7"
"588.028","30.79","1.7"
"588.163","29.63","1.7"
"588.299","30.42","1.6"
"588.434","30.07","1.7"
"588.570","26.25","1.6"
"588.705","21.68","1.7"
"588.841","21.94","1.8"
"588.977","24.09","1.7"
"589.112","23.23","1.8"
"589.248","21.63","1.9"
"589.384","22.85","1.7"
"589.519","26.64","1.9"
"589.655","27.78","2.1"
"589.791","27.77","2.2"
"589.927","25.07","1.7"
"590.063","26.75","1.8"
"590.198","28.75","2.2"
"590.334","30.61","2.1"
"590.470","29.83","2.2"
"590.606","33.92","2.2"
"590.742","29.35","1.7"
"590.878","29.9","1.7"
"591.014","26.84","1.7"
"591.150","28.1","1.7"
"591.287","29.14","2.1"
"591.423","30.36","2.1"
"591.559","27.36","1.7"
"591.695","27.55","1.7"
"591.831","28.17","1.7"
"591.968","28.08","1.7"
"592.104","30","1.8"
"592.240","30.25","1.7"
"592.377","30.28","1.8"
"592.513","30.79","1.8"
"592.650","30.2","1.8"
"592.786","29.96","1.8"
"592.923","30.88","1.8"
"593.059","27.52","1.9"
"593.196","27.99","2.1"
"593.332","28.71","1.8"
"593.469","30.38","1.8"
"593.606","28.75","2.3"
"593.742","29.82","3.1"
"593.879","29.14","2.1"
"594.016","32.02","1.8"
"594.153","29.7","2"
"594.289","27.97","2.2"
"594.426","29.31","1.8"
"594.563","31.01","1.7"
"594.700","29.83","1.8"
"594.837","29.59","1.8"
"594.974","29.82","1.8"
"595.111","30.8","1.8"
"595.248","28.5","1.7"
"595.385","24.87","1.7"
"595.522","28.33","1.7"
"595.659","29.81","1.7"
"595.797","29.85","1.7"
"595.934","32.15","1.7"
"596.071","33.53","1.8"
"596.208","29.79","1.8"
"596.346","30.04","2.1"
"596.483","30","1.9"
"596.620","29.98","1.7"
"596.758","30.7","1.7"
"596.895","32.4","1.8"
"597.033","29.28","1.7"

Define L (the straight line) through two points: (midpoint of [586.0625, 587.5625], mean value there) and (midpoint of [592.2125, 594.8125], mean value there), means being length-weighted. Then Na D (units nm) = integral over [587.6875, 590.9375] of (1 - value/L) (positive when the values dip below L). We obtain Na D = 0.23 nm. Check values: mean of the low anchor 29.7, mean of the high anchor 29.7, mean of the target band 27.6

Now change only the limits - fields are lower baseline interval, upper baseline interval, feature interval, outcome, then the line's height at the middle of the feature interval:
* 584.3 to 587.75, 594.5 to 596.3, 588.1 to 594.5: 0.31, 29.7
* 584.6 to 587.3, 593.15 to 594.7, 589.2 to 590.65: 0.10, 29.5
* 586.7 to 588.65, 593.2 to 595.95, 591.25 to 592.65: 0.01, 29.6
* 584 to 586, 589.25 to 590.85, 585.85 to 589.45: 0.10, 28.8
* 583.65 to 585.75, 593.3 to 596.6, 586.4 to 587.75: 0.02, 30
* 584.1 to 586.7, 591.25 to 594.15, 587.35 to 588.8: 0.03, 29.5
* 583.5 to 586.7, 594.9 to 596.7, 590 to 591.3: 0.02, 29.8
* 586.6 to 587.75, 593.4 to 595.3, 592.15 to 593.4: 0.00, 29.7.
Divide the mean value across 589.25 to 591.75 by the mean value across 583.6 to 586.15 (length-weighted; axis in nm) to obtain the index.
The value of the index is 0.94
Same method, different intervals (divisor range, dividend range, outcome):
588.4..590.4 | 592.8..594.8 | 1.15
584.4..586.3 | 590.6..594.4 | 0.99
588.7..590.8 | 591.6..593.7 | 1.11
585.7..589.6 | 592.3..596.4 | 1.06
